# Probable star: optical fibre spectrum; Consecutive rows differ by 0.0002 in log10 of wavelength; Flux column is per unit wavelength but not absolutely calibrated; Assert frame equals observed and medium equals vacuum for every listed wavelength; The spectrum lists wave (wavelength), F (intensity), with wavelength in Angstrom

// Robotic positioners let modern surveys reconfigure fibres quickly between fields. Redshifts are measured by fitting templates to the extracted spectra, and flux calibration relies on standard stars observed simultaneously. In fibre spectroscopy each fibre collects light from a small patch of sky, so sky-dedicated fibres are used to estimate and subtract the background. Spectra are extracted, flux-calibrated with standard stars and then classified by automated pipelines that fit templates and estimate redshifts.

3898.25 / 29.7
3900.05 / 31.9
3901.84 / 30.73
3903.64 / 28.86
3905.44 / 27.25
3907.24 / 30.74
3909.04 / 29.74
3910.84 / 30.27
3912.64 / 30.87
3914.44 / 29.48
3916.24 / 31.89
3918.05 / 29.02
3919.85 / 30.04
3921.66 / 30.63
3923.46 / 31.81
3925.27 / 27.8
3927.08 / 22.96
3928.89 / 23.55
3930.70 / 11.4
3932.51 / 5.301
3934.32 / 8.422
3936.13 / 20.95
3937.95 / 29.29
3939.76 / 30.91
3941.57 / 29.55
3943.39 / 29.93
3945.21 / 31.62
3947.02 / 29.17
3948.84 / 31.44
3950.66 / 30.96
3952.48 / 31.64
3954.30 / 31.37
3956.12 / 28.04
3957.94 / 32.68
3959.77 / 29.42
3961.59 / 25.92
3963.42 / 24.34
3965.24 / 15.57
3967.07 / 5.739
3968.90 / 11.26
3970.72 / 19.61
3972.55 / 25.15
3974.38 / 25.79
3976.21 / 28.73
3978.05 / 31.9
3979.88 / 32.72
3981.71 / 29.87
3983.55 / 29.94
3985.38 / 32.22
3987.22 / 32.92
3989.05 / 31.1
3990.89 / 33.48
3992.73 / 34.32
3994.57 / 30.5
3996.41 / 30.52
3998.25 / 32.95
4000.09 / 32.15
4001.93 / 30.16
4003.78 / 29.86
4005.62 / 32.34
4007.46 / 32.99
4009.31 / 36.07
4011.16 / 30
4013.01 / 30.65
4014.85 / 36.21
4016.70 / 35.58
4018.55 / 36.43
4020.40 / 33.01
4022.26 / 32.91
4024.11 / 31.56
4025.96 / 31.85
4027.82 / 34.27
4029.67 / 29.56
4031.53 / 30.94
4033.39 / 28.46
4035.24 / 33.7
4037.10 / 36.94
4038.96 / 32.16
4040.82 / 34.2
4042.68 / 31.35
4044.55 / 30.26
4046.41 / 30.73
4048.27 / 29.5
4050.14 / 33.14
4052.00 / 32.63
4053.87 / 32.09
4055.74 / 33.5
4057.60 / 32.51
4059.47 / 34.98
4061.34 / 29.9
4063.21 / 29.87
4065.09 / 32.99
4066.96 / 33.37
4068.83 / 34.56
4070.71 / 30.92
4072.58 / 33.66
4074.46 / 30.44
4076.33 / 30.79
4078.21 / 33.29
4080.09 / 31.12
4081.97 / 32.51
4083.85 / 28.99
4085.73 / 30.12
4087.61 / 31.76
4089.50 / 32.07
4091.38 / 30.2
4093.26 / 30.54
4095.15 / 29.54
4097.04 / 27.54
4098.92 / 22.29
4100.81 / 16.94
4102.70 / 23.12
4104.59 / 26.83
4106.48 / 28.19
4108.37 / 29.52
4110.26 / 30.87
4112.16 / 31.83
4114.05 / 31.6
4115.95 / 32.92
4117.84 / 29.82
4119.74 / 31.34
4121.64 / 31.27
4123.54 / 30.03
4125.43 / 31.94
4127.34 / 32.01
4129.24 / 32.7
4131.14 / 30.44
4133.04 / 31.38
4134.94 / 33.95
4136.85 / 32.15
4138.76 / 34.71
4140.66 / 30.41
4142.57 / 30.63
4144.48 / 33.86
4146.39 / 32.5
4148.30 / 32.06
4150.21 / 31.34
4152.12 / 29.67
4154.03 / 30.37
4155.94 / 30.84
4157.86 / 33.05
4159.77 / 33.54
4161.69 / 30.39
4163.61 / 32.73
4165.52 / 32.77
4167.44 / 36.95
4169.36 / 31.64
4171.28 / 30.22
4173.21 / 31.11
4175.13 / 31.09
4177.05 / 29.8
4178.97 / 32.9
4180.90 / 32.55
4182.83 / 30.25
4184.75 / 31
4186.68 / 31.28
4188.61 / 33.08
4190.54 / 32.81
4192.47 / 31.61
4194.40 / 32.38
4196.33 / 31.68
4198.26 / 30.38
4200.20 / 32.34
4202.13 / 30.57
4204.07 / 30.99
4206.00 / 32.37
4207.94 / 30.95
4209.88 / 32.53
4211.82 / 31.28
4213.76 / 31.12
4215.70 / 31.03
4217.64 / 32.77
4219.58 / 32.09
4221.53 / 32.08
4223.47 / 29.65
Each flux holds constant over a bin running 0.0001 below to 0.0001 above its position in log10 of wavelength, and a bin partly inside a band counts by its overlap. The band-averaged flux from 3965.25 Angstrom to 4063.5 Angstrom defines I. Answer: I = 30.7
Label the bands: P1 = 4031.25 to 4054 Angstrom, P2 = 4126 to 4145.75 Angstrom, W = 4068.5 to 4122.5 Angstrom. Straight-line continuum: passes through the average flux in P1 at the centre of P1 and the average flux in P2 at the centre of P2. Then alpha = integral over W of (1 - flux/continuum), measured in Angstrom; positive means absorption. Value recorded 4.0 Angstrom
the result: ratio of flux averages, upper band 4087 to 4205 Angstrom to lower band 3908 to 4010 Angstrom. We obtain 1.12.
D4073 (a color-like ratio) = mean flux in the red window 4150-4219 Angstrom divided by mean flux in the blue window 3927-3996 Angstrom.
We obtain 1.2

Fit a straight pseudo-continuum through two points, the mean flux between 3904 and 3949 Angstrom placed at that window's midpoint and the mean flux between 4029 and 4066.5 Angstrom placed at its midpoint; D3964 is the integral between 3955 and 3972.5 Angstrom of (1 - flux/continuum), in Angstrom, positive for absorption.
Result 4.0 Angstrom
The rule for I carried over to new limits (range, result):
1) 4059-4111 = 29.8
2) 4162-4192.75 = 32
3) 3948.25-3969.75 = 24.8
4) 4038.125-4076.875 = 32.1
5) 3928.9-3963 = 25.9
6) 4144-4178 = 31.9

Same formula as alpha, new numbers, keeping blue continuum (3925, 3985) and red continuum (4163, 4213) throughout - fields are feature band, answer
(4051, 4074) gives -3.6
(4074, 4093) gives -1.6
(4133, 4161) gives -1.3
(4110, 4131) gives -1.2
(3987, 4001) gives -3.3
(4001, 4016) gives -3.3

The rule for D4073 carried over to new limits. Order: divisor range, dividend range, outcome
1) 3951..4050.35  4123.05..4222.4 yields 1.06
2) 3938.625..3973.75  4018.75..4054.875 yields 1.24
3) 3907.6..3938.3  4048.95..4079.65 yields 1.30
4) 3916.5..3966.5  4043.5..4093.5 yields 1.22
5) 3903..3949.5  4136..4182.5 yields 1.20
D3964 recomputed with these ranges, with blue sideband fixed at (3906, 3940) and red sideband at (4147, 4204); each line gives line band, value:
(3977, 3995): -3.3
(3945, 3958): -2.3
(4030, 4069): -4.9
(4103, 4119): 0.1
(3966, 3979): 2.7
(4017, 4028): -2.2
